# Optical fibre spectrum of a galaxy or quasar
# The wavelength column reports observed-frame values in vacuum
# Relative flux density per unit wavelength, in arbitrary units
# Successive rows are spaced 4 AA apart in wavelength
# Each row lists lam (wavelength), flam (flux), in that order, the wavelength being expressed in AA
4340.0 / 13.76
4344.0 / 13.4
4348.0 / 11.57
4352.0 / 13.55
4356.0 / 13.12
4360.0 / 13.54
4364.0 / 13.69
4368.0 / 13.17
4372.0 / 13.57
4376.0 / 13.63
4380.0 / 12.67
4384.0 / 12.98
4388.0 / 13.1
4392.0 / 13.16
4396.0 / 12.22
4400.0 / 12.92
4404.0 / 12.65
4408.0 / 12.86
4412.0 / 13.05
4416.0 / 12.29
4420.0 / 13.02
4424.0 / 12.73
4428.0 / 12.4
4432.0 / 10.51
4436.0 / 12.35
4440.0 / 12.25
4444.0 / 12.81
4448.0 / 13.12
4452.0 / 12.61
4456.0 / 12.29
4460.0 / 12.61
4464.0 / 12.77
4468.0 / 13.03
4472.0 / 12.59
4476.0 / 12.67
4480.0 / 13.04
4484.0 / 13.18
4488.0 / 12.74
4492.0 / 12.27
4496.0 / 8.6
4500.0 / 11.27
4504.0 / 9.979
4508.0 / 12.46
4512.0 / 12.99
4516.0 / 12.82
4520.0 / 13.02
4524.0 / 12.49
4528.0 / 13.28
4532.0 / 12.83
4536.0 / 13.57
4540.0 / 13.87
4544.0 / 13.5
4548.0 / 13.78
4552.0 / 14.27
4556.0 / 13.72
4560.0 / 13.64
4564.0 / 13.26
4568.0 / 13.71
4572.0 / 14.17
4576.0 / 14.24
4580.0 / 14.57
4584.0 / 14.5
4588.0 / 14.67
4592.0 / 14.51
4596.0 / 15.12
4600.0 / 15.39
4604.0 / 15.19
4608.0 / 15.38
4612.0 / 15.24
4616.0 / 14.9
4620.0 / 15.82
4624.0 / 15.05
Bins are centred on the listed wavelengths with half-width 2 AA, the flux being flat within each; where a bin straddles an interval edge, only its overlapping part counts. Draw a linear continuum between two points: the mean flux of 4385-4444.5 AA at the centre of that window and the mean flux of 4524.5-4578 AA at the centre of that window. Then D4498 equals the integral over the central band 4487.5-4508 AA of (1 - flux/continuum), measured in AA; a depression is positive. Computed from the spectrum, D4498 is 3.5 AA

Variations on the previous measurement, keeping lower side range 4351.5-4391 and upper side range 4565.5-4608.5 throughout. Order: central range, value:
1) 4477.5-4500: 3.37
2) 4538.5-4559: 0.83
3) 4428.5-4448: 2.25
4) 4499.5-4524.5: 3.51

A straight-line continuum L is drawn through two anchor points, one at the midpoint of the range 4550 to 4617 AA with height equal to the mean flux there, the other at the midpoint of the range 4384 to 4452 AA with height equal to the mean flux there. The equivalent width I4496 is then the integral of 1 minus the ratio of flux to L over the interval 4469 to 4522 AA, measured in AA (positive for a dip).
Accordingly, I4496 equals 5.3 AA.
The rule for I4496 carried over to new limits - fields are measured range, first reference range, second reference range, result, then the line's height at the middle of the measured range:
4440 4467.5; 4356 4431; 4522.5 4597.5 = 1.2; 13.3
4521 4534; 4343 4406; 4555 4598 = 1.0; 13.9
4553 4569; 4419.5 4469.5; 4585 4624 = 0.9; 14.4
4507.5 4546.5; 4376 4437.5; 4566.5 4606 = 2.4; 14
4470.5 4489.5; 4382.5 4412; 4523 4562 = 0.5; 13.2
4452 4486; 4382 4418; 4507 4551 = 0.6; 13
